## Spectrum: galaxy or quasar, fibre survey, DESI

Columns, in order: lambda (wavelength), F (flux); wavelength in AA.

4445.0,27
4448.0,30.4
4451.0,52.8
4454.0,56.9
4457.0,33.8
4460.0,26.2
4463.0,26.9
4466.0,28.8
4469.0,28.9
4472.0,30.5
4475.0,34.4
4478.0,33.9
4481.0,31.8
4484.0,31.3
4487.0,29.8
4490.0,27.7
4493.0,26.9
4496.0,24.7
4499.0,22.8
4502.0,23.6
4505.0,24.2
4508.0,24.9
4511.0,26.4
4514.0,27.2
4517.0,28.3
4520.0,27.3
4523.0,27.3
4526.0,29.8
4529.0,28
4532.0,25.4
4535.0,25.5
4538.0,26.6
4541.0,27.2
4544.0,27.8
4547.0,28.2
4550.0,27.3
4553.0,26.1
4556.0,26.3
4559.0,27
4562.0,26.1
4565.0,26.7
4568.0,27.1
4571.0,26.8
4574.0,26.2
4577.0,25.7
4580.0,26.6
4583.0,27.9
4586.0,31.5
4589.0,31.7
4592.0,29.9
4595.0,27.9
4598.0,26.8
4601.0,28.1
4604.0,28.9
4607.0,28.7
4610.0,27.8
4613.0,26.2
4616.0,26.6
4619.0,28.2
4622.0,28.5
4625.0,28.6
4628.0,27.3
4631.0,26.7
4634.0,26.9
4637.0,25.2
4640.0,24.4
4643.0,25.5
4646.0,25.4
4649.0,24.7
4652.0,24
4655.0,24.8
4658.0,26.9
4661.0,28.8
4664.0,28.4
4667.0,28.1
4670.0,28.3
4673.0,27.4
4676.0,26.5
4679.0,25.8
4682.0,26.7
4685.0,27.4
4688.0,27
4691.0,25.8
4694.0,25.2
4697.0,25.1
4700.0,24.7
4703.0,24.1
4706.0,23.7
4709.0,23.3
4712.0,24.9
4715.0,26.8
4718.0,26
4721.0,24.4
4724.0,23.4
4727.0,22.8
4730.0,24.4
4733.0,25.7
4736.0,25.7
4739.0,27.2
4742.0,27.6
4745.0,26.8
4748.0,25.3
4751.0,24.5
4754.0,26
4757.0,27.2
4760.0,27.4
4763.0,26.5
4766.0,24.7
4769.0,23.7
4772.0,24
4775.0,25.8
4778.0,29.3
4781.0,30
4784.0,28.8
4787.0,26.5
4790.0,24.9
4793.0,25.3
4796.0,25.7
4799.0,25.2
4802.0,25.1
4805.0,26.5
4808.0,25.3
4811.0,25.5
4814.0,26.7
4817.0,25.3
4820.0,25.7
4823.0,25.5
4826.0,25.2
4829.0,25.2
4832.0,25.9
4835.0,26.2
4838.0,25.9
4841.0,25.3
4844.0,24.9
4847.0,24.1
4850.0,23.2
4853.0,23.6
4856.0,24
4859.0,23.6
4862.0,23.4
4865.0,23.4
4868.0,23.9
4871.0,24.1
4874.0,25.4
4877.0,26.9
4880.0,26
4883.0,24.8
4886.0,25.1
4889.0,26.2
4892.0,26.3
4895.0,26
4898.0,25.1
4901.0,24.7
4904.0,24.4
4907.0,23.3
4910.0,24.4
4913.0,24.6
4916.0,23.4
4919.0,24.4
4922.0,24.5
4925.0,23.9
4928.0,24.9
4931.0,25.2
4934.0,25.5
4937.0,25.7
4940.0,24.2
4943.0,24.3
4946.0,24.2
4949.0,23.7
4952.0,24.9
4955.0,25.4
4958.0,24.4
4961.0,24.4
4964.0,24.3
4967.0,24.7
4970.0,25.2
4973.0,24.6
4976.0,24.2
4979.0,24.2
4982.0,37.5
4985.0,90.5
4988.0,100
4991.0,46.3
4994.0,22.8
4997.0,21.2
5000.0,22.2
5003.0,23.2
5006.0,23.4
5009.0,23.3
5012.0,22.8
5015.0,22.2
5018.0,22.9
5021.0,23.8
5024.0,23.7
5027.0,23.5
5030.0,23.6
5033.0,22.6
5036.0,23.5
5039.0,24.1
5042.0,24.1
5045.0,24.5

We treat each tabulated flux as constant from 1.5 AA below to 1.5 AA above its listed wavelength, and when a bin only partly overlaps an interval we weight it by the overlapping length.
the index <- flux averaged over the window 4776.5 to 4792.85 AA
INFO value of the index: 27.7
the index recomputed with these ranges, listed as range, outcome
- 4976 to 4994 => 53.7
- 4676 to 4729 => 25.2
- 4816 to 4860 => 24.9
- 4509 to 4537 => 27.2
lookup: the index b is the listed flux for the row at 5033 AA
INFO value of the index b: 22.6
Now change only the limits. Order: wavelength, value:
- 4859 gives 23.6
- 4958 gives 24.4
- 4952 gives 24.9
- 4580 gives 26.6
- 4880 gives 26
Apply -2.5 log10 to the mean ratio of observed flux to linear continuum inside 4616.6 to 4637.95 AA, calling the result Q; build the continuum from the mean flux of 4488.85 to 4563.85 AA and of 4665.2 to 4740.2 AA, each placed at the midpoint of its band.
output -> -0.056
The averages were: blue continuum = 26.5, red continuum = 25.6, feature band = 27.4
